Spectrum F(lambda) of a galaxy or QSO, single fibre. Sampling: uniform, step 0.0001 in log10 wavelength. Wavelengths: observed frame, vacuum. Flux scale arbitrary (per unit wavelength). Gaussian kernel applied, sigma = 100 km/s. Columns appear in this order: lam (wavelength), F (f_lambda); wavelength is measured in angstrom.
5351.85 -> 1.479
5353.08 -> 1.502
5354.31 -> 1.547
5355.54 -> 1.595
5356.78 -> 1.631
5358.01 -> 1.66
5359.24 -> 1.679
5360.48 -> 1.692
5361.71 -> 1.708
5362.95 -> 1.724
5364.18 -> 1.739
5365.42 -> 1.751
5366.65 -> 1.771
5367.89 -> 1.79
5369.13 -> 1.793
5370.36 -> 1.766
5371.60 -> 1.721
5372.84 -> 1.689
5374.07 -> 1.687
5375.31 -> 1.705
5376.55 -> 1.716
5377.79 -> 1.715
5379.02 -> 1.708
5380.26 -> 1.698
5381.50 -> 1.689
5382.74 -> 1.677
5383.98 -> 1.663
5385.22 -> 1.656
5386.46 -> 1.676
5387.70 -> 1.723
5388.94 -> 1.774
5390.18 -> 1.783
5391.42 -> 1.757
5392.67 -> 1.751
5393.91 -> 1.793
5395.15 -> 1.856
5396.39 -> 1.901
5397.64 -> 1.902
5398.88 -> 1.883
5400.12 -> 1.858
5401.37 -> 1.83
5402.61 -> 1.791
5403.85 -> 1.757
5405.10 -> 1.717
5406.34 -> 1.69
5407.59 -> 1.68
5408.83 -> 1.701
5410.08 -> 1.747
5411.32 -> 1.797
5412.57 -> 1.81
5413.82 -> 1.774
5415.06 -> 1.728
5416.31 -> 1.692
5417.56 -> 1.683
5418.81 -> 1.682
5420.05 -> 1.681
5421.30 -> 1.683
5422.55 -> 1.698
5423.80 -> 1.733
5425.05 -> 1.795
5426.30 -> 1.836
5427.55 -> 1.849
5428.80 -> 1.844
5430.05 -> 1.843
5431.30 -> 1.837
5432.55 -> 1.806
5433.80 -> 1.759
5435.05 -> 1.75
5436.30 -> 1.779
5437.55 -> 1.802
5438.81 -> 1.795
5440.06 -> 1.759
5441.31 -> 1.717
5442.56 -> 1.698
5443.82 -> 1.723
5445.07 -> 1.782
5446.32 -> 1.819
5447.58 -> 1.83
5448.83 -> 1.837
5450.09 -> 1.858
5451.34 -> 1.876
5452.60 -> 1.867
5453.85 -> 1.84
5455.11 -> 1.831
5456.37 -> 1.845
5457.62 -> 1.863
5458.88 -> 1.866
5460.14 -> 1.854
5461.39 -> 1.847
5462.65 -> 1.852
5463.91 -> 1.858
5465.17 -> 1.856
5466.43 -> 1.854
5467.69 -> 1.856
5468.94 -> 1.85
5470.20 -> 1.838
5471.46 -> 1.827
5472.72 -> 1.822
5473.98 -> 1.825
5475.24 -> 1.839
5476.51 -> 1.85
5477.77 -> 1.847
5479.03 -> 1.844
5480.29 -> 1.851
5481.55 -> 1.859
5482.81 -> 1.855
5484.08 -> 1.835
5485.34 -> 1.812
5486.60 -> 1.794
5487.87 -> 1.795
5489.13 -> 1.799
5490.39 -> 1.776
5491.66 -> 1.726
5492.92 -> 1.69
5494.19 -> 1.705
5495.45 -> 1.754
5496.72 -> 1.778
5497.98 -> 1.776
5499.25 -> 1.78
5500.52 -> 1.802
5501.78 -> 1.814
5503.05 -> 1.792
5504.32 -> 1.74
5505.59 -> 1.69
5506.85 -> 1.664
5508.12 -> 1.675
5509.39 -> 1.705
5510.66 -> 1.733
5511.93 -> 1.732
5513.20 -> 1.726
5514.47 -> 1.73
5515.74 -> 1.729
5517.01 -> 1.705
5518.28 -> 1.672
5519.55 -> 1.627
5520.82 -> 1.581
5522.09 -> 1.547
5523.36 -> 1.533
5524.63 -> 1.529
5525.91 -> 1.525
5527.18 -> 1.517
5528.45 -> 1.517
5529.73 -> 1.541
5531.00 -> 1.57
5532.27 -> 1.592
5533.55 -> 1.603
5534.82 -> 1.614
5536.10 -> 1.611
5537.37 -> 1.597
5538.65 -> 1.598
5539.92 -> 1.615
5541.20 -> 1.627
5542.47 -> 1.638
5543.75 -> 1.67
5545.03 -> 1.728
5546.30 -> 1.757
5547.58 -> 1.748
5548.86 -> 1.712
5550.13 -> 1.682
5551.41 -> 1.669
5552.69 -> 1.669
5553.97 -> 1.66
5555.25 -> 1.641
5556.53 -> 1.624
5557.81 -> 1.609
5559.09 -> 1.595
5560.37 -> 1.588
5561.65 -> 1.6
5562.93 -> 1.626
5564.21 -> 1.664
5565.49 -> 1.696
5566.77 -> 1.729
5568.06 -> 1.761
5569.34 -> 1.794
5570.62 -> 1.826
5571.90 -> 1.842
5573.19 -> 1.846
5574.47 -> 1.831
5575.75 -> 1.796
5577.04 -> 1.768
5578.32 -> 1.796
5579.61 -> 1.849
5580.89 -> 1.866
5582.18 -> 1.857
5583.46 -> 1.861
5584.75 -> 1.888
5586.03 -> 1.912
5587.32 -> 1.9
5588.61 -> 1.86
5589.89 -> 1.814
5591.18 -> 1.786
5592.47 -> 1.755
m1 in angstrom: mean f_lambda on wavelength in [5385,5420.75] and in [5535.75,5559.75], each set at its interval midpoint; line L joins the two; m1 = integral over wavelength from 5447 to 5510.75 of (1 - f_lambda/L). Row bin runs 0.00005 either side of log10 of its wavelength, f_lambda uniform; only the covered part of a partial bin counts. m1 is -3.8 angstrom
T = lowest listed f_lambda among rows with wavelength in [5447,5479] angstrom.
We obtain 1.822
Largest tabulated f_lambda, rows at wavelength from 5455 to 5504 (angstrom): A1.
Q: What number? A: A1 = 1.866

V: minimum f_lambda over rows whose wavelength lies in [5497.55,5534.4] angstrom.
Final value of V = 1.517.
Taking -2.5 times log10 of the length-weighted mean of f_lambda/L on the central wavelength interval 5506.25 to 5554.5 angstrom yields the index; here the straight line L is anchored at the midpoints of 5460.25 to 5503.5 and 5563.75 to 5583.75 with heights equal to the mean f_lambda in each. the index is 0.104 mag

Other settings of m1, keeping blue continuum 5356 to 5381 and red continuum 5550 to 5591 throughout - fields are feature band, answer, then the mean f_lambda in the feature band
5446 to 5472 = -1.7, 1.85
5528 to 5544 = 1.4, 1.6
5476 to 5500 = -0.8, 1.8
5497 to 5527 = 1.0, 1.69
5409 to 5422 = 0.0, 1.73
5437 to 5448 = -0.2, 1.77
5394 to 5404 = -0.7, 1.85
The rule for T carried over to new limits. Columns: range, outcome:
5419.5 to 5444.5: 1.681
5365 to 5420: 1.656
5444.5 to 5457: 1.782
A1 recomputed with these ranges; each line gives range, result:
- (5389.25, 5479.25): 1.902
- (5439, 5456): 1.876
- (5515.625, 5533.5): 1.729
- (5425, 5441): 1.849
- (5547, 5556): 1.748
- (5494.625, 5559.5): 1.814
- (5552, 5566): 1.696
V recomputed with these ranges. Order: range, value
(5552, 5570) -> 1.588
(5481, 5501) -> 1.69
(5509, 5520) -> 1.627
